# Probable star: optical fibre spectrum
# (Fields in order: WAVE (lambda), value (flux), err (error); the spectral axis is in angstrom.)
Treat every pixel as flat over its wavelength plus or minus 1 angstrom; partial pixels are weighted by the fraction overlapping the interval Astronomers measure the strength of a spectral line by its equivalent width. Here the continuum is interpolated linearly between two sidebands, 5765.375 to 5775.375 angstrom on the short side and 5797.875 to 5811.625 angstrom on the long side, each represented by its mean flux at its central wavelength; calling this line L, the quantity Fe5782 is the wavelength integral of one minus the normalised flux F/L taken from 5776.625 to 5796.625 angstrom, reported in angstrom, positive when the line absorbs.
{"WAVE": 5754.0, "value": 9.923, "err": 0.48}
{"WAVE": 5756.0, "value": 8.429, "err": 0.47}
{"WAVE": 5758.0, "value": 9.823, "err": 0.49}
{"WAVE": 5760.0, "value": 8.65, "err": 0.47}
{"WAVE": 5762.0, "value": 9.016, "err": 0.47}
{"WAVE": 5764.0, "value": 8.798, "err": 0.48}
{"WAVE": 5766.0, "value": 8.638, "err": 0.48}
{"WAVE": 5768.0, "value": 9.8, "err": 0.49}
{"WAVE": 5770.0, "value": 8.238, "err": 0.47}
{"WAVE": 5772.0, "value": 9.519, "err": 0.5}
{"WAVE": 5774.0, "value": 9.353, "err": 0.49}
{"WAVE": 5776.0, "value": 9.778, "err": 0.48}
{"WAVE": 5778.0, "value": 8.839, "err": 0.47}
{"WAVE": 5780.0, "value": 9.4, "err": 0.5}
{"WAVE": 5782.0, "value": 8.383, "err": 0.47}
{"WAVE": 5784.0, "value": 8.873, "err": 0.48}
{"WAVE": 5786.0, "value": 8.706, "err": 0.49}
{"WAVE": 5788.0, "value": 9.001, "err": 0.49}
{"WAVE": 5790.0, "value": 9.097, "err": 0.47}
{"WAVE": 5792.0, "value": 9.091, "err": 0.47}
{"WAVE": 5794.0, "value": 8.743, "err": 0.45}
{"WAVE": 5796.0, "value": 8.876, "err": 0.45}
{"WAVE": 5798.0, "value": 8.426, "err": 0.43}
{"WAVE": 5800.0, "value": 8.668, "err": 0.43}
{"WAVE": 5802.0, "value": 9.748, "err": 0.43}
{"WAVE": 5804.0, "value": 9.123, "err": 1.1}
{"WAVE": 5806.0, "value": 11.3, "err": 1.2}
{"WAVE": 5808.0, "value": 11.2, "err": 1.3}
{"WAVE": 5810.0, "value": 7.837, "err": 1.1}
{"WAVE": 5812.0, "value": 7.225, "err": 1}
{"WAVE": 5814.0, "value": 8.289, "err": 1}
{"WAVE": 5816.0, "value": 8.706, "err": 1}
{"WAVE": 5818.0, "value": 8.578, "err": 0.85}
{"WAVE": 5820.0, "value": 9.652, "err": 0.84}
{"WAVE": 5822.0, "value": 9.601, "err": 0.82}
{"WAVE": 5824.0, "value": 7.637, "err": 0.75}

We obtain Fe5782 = 0.8 angstrom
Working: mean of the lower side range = 9.15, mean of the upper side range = 9.44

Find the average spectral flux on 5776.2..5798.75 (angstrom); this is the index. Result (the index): 8.9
